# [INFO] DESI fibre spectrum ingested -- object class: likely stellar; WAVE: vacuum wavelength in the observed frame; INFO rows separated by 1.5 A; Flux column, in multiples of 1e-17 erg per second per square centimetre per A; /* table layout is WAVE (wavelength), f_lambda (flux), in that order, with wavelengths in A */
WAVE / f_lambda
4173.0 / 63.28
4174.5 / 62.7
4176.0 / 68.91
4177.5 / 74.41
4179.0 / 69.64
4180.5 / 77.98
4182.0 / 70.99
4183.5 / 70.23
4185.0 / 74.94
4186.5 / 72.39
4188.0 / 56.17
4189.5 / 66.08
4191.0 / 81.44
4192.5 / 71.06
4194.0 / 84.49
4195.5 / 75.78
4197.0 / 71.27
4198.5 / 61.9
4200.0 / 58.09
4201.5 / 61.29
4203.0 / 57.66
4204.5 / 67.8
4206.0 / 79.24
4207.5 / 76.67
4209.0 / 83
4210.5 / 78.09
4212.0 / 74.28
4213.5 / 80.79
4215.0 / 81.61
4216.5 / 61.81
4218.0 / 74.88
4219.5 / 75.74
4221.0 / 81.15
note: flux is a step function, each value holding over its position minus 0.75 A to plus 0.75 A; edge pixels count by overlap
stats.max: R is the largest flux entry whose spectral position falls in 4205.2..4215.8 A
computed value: 83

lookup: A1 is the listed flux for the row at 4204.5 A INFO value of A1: 67.8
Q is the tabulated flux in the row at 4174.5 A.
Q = 62.7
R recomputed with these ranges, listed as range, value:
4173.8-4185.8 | 77.98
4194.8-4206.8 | 79.24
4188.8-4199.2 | 84.49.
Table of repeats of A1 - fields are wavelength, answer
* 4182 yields 70.99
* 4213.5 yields 80.79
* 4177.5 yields 74.41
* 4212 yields 74.28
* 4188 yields 56.17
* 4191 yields 81.44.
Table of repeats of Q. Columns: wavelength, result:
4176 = 68.91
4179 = 69.64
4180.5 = 77.98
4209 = 83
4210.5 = 78.09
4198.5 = 61.9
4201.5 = 61.29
